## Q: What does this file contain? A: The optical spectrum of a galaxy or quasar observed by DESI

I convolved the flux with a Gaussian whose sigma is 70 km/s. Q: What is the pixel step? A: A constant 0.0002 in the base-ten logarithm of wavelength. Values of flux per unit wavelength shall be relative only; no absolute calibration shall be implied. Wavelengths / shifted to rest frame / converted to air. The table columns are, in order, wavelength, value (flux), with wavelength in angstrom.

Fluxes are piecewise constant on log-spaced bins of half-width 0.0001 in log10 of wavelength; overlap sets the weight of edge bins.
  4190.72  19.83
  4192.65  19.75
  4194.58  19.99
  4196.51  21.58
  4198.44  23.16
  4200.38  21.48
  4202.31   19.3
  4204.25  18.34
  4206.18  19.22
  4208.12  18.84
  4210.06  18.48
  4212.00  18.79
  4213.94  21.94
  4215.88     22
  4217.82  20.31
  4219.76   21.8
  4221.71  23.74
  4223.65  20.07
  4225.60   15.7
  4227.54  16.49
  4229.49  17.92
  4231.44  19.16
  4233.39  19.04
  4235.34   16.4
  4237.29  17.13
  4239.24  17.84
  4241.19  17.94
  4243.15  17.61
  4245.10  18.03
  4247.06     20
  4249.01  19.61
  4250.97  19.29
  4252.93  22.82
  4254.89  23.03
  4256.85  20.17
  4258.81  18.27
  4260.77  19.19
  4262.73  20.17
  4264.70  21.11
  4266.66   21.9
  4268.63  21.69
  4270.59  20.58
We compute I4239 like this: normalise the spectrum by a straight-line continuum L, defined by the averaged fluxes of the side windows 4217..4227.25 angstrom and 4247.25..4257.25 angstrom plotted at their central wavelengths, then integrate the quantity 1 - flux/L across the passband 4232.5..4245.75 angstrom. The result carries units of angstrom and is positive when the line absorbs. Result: 1.9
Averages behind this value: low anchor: 20.1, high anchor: 21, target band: 17.7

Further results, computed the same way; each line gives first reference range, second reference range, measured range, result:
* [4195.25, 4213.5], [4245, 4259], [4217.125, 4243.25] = 2.0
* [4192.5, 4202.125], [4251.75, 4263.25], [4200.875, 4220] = 1.1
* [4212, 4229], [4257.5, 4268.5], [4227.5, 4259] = 1.9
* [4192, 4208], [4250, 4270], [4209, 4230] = 0.7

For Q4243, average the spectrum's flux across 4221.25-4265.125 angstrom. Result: 19.1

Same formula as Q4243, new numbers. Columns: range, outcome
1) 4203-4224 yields 20.3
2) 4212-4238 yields 19.4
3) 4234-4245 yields 17.5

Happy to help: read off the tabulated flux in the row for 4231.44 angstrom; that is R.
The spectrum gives 19.16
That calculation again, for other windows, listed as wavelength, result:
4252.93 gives 22.82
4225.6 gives 15.7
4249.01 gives 19.61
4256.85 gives 20.17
